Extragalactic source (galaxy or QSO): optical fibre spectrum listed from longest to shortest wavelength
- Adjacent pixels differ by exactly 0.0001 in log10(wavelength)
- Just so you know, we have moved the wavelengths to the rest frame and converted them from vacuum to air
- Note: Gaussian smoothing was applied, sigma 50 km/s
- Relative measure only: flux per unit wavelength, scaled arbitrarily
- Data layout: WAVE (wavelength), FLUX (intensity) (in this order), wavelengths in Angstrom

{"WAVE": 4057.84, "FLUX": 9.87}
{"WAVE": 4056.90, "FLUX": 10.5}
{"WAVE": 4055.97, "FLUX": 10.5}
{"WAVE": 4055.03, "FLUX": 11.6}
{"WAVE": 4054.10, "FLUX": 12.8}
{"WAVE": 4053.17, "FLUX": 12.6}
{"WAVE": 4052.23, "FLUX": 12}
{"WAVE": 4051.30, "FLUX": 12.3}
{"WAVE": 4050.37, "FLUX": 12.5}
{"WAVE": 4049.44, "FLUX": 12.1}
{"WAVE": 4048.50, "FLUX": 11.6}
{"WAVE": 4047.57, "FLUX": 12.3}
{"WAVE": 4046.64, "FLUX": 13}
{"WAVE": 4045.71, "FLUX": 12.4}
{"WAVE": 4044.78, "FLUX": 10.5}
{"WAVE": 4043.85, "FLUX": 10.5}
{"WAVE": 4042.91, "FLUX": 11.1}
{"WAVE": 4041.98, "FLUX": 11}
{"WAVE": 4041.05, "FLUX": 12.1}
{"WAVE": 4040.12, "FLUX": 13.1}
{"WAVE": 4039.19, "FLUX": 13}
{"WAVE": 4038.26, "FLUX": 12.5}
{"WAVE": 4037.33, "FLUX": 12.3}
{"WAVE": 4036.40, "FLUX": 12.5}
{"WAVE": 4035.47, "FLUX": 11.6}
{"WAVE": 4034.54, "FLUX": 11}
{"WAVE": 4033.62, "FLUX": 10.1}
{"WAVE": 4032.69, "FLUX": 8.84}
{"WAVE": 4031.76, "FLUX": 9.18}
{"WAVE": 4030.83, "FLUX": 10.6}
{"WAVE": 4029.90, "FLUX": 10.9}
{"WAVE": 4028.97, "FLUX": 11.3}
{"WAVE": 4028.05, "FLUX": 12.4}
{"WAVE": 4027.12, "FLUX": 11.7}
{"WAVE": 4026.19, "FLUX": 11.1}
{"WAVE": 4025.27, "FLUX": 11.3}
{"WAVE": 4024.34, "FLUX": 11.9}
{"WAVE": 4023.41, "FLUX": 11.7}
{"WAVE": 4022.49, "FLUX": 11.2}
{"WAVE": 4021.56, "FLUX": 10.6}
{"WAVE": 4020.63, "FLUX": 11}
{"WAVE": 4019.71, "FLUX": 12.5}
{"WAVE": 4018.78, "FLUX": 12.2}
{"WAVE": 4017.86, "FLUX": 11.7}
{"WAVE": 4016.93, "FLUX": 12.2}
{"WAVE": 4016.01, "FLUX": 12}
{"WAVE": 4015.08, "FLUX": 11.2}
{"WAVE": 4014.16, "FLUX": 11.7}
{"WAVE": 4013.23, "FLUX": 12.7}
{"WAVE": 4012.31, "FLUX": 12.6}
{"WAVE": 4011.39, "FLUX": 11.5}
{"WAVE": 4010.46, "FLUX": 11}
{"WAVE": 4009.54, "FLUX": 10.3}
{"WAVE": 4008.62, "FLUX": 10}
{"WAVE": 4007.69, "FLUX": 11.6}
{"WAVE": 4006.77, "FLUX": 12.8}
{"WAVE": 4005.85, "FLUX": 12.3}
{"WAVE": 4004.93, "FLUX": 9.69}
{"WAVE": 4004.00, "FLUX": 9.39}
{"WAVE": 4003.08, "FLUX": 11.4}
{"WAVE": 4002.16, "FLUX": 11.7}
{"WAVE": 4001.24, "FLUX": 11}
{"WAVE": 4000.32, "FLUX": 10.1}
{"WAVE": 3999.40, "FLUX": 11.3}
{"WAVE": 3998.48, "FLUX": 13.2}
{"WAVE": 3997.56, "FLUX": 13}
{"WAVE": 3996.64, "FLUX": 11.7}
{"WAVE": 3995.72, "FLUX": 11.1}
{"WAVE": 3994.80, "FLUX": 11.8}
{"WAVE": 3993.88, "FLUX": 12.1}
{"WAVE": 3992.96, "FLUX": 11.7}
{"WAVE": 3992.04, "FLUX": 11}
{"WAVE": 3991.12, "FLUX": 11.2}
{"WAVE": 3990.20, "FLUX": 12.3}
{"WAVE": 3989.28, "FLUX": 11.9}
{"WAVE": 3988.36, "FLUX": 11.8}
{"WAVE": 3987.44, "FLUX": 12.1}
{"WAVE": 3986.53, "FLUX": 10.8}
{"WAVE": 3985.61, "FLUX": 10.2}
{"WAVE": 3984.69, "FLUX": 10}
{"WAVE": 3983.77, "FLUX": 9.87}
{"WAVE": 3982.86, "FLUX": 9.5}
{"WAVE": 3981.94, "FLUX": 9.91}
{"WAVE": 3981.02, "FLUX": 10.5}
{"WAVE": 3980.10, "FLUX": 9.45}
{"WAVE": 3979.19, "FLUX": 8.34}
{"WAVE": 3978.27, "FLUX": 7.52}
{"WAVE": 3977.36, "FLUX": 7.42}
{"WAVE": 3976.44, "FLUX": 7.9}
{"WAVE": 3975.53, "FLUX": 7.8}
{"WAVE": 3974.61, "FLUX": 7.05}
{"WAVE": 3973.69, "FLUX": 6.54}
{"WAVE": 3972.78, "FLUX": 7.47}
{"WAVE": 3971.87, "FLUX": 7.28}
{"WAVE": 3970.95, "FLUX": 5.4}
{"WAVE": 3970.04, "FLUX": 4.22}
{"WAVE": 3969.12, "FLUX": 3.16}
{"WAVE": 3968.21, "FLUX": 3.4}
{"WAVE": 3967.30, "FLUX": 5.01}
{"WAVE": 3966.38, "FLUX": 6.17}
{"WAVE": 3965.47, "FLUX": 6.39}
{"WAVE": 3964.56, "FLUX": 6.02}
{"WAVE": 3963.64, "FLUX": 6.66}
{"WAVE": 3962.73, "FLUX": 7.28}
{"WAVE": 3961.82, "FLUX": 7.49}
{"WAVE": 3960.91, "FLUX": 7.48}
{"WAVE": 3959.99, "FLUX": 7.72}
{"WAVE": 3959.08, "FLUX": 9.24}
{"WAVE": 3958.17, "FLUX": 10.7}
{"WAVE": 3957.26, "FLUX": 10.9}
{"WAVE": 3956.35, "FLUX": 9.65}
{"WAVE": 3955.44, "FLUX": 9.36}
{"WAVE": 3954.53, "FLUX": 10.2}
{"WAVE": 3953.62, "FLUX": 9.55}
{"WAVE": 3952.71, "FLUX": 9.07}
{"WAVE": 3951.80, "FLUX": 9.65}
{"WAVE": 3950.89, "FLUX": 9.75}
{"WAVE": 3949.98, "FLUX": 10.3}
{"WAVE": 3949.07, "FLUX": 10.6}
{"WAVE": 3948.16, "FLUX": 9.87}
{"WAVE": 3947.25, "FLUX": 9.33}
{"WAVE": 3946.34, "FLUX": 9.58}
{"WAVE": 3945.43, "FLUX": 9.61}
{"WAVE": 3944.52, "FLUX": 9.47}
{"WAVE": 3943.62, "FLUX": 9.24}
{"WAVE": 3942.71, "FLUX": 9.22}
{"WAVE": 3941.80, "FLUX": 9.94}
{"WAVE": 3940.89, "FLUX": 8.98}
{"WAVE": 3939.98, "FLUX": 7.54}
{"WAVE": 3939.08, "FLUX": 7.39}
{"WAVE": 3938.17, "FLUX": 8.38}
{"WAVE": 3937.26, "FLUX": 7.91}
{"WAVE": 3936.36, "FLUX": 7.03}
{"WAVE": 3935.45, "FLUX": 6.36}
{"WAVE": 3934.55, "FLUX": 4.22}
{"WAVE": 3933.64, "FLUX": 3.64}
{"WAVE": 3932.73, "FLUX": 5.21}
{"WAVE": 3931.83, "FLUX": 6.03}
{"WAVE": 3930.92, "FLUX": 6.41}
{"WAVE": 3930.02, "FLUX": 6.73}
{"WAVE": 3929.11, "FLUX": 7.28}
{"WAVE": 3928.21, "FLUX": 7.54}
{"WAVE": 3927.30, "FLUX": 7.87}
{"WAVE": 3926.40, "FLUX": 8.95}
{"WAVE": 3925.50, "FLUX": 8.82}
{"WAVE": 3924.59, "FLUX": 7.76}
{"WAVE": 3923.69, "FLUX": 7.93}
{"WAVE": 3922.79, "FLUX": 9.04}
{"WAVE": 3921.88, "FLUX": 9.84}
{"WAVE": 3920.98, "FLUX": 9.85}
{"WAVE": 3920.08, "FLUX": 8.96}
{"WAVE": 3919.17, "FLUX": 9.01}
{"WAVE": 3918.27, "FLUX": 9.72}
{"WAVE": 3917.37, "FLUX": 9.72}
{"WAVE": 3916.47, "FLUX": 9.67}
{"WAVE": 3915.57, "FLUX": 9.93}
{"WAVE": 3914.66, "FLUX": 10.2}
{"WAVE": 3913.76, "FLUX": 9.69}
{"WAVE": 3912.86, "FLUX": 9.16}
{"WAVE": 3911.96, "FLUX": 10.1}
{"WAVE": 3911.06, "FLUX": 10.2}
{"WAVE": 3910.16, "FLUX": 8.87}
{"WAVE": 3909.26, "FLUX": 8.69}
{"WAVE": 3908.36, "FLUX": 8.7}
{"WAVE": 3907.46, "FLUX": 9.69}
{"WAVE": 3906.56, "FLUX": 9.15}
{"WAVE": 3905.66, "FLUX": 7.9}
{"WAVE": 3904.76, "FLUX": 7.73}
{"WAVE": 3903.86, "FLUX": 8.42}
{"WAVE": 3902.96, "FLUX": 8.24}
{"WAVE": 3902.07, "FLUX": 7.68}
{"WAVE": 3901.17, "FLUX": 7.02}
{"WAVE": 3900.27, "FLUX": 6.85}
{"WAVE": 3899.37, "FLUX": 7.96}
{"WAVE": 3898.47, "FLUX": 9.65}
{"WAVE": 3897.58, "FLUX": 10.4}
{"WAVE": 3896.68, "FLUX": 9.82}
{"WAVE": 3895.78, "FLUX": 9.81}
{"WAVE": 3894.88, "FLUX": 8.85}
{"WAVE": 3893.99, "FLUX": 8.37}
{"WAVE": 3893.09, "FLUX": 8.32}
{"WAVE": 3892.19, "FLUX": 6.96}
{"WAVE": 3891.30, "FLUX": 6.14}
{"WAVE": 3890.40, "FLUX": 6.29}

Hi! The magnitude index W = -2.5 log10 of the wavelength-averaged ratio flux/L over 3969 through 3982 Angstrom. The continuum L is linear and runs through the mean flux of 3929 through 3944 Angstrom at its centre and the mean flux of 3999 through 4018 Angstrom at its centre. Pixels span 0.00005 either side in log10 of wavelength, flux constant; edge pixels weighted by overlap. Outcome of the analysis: 0.27 mag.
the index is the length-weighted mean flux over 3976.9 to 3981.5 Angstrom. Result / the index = 8.65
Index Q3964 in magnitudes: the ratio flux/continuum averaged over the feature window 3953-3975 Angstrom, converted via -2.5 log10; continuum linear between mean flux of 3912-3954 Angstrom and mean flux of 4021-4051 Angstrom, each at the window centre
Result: 0.28 mag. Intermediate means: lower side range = 8.53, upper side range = 11.5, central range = 7.28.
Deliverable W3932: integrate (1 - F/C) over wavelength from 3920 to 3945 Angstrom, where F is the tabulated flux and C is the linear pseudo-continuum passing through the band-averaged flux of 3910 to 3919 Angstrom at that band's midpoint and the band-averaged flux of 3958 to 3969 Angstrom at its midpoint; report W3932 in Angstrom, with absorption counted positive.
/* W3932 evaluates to 2.5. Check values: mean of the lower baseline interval 9.74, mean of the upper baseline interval 6.75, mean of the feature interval 7.75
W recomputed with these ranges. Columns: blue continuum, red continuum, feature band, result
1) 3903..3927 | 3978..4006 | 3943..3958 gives 0.019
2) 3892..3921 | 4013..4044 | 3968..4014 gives 0.077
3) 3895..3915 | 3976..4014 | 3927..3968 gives 0.216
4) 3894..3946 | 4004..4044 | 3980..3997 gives -0.061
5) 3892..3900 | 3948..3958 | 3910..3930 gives 0.034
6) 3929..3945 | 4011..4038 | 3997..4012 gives -0.081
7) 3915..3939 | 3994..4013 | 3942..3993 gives 0.111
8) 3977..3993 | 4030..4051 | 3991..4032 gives -0.056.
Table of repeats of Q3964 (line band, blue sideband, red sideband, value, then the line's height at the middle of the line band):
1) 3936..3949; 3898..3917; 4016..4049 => 0.08 mag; 9.59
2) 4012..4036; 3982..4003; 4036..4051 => 0.04 mag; 11.8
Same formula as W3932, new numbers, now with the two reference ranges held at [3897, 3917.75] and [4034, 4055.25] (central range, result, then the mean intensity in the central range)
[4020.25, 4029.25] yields 0.1 Angstrom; 11.4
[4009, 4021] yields -0.4 Angstrom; 11.7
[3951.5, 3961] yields 0.5 Angstrom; 9.48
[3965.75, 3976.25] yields 4.6 Angstrom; 5.84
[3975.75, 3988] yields 1.3 Angstrom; 9.49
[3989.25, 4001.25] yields -0.9 Angstrom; 11.7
